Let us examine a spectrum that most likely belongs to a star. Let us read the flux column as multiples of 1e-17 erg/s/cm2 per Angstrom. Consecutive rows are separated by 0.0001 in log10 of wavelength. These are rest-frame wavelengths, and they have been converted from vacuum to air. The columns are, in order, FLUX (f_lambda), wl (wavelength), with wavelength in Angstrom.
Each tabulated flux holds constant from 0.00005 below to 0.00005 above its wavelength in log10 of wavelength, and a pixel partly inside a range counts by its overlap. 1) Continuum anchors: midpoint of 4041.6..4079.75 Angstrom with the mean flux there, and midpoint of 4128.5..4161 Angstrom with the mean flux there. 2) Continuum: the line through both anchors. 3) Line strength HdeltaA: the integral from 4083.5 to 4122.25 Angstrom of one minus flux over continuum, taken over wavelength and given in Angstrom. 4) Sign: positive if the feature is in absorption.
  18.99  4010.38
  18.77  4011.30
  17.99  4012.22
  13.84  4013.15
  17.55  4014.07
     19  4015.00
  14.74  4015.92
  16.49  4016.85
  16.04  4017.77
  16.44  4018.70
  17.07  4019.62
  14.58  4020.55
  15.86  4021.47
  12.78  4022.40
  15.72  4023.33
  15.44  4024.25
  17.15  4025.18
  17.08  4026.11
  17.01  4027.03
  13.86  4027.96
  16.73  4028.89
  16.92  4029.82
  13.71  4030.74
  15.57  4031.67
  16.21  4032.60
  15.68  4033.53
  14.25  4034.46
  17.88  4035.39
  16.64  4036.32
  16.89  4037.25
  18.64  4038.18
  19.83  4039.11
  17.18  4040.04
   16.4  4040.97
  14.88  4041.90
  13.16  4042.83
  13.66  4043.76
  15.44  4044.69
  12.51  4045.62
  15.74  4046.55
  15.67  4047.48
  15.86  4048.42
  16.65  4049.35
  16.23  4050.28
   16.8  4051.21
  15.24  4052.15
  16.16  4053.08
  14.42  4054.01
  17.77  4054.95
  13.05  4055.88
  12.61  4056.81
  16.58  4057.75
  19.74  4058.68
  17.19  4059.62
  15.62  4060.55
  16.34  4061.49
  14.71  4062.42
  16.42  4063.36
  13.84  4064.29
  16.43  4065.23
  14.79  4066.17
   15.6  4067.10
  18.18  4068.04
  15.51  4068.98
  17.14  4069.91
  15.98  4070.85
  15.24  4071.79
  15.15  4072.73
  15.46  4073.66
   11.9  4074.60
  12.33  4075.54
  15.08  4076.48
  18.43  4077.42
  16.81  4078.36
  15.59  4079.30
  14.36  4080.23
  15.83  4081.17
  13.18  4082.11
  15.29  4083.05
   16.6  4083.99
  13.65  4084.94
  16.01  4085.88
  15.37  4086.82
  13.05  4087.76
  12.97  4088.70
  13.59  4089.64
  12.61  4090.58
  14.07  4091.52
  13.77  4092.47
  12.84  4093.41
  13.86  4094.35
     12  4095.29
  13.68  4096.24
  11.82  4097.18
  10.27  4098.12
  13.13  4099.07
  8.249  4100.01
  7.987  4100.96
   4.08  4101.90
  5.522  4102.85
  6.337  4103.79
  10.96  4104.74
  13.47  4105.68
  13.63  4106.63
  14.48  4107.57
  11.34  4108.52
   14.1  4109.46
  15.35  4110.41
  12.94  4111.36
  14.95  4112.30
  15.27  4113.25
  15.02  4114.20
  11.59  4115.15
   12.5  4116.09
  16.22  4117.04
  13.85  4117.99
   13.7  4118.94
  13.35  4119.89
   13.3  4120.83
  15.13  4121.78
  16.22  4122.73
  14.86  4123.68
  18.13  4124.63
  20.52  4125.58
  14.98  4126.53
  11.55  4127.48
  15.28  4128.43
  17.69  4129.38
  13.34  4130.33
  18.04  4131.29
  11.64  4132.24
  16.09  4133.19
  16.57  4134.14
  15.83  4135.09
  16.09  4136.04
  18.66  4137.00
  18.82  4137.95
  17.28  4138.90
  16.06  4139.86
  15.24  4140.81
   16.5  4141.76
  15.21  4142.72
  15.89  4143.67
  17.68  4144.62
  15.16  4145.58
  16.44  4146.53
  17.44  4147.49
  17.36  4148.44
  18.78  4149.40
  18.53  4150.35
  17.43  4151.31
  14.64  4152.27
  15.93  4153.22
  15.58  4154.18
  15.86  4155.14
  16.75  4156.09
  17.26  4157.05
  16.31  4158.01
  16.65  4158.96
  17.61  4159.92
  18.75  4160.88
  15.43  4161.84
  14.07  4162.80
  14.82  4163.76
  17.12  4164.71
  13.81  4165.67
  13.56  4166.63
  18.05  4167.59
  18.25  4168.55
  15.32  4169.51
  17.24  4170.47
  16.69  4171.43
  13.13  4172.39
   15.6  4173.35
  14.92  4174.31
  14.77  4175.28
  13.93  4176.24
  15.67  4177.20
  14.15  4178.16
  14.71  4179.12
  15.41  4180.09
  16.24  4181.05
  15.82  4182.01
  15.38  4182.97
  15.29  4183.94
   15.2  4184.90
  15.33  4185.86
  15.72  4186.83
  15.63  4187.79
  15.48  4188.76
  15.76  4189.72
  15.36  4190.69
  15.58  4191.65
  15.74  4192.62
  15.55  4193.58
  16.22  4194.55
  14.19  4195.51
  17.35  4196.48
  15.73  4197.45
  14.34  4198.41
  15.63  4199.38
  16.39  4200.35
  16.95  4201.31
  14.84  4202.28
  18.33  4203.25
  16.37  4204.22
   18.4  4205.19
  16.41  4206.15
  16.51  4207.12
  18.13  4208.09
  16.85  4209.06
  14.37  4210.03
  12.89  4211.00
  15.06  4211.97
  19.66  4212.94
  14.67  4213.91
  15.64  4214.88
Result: 7.91 Angstrom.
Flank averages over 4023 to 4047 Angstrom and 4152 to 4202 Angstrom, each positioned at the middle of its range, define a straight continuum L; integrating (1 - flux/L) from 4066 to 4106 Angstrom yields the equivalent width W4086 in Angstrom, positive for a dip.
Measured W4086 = 6.2 Angstrom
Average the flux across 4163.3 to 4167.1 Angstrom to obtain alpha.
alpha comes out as 14.9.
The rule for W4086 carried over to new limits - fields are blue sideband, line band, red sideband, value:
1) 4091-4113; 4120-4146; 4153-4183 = -4.4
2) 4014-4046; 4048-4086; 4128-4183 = 0.9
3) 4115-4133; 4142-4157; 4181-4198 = -1.4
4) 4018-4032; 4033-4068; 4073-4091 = -1.4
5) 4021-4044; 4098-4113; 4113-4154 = 4.5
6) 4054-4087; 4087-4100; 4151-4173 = 2.4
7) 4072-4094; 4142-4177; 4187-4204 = -1.7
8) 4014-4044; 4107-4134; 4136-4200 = 2.2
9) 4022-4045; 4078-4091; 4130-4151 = 1.3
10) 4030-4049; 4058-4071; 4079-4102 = -1.6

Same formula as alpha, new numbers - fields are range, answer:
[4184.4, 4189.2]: 15.5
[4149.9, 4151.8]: 17.9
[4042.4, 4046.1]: 13.7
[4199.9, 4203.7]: 16.6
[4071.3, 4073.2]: 15.2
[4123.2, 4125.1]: 16.5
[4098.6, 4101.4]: 9.8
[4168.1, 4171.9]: 16.9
